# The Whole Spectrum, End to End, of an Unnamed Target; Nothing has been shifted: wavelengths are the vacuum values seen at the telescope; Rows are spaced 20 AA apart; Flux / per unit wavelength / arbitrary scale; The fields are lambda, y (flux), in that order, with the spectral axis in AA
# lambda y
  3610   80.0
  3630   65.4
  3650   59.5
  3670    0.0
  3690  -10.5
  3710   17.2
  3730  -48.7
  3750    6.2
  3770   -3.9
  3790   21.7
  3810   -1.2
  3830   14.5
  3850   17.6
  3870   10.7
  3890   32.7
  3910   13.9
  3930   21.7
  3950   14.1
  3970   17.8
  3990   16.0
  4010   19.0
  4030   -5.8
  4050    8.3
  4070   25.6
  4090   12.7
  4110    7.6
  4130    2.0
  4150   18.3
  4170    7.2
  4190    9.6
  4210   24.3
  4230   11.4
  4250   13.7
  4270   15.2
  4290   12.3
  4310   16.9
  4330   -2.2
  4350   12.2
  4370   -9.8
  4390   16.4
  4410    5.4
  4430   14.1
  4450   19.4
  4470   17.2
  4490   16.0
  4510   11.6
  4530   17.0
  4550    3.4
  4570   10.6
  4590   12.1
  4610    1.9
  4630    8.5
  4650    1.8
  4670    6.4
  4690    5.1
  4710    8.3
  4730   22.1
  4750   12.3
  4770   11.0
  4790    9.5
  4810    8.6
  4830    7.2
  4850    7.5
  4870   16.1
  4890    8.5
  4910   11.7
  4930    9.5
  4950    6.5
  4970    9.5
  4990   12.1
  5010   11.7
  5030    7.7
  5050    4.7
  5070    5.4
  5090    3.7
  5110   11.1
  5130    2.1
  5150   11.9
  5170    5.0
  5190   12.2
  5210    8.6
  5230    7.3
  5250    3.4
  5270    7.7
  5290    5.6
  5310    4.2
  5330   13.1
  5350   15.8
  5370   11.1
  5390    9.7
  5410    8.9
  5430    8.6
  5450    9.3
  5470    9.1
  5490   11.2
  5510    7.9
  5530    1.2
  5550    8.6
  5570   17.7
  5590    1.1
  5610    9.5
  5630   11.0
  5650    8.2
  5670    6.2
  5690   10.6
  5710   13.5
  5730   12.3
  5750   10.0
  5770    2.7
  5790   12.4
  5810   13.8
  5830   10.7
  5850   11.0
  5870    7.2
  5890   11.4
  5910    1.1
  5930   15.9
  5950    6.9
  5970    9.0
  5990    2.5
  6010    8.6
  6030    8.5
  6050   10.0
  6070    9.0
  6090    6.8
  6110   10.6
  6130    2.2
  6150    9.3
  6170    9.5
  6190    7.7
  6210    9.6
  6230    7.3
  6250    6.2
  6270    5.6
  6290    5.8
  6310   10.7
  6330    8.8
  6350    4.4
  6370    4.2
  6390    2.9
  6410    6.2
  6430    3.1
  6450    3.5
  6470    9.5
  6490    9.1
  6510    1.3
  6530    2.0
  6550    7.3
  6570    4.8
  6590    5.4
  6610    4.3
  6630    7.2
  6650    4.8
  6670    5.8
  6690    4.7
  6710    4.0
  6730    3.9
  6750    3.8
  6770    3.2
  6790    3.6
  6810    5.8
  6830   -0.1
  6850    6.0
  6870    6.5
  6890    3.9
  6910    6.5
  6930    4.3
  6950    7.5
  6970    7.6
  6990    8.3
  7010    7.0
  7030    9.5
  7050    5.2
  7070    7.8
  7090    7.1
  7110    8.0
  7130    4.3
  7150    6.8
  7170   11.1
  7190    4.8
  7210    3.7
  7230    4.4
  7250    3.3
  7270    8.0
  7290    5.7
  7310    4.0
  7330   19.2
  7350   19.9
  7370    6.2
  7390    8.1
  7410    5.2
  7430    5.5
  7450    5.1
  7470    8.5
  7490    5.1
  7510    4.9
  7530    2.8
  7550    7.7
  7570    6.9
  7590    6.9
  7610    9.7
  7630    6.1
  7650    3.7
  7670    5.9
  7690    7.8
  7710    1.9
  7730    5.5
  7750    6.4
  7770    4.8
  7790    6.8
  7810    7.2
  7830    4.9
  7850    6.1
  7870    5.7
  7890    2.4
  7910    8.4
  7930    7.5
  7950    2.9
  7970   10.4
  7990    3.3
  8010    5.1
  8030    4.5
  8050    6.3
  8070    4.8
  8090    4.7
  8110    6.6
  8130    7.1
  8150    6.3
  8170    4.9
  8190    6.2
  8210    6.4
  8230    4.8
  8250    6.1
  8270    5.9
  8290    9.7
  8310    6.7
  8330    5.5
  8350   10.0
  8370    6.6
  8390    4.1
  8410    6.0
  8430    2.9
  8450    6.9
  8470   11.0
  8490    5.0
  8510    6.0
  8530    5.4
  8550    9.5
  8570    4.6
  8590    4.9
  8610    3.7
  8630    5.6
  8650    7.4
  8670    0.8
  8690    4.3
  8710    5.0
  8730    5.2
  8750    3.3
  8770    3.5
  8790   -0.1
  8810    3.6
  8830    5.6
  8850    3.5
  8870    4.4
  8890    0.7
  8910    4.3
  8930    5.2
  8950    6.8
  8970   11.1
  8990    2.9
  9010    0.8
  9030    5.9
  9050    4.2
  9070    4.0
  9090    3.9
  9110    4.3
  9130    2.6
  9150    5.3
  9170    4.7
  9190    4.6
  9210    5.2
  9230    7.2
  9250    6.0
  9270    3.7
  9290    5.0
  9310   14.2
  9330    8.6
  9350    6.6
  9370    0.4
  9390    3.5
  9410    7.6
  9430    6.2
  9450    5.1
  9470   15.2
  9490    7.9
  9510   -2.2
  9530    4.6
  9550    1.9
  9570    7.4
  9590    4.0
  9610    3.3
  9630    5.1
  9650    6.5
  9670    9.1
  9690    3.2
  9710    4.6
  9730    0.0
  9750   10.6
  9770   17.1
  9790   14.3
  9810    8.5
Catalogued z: 0.968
